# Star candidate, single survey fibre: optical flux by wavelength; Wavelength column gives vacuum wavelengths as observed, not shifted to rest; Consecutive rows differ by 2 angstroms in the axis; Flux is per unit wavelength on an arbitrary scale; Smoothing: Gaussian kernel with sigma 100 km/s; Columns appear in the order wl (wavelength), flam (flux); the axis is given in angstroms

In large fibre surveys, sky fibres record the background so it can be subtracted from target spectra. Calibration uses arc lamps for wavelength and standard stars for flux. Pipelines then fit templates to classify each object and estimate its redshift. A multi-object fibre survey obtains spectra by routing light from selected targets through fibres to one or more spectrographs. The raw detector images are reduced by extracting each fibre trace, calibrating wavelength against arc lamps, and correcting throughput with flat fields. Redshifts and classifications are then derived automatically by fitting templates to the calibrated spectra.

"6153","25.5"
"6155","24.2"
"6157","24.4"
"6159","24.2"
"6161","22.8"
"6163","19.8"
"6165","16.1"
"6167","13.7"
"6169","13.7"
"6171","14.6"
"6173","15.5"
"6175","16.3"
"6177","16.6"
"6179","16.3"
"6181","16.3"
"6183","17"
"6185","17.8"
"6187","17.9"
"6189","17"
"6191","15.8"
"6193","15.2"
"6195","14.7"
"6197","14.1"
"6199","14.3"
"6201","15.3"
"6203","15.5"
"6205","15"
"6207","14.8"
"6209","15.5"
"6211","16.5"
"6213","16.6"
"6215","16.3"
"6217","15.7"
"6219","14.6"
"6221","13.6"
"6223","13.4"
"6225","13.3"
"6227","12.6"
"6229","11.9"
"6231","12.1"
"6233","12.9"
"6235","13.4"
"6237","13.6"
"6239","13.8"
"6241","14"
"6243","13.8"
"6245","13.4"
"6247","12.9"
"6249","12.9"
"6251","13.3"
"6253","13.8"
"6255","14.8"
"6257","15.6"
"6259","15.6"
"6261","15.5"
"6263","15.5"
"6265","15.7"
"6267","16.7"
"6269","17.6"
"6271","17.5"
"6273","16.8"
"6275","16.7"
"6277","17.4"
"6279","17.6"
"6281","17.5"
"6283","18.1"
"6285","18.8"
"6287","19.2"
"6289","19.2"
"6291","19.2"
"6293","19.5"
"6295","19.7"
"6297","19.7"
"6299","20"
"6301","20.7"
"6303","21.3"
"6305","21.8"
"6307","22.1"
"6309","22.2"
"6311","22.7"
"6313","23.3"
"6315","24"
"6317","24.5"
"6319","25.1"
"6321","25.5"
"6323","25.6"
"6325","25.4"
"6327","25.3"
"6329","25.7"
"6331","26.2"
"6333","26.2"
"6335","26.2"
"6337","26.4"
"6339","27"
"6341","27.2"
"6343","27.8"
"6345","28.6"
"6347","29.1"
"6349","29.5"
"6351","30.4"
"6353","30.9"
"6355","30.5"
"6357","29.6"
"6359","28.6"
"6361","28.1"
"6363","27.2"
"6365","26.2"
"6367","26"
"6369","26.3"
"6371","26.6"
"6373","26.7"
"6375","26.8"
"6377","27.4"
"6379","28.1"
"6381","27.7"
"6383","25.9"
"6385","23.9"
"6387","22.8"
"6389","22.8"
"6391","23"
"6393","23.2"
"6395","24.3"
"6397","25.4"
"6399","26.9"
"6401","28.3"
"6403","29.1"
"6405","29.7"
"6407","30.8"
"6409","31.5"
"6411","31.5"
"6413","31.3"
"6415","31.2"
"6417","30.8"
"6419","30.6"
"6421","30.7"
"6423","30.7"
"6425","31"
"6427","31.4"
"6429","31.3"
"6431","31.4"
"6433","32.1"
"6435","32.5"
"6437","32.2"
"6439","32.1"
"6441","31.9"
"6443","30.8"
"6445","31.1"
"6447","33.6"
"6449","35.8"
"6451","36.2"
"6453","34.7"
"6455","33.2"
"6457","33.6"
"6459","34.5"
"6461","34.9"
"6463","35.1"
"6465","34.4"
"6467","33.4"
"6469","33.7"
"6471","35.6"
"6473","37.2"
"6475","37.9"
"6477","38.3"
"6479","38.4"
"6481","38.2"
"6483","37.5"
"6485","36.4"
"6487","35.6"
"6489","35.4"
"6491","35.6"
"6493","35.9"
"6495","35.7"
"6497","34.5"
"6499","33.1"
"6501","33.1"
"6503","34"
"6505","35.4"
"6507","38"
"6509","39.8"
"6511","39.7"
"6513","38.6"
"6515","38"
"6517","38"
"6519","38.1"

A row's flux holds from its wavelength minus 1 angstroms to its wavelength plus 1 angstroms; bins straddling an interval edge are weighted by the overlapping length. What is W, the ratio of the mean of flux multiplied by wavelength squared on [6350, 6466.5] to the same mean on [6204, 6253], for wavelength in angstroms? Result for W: 2.25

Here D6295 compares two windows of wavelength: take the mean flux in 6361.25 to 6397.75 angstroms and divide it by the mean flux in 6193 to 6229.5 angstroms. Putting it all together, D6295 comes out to 1.7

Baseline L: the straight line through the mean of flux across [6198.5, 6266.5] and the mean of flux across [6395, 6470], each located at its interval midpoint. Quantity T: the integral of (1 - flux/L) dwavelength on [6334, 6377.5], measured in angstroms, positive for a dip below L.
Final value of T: -4.9 angstroms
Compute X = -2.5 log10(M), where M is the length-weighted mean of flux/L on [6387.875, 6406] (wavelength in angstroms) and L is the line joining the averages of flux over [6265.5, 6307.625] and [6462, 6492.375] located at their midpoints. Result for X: 0.12 mag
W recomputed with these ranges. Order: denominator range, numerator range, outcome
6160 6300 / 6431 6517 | 2.40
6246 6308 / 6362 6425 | 1.63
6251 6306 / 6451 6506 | 2.12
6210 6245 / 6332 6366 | 2.10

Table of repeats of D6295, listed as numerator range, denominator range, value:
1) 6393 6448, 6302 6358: 1.17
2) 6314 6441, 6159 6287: 1.80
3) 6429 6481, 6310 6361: 1.27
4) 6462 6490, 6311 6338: 1.44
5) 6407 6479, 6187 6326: 1.94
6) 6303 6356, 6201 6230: 1.77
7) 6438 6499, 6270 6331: 1.65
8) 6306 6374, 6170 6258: 1.80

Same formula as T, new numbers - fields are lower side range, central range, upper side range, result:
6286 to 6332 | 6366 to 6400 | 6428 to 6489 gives 3.4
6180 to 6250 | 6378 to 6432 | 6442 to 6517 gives 2.6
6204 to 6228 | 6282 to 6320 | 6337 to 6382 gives 2.6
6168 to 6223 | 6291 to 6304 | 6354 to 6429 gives 1.2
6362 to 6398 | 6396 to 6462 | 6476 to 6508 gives -3.3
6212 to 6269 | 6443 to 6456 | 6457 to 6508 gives -0.4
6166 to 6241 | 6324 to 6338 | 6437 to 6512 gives -0.8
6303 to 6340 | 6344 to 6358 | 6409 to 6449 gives -1.7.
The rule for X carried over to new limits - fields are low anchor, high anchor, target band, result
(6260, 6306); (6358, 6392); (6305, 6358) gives -0.17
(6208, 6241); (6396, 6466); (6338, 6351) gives -0.16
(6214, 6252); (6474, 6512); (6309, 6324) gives -0.16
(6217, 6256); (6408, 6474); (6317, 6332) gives -0.17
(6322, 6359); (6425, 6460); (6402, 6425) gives 0.02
